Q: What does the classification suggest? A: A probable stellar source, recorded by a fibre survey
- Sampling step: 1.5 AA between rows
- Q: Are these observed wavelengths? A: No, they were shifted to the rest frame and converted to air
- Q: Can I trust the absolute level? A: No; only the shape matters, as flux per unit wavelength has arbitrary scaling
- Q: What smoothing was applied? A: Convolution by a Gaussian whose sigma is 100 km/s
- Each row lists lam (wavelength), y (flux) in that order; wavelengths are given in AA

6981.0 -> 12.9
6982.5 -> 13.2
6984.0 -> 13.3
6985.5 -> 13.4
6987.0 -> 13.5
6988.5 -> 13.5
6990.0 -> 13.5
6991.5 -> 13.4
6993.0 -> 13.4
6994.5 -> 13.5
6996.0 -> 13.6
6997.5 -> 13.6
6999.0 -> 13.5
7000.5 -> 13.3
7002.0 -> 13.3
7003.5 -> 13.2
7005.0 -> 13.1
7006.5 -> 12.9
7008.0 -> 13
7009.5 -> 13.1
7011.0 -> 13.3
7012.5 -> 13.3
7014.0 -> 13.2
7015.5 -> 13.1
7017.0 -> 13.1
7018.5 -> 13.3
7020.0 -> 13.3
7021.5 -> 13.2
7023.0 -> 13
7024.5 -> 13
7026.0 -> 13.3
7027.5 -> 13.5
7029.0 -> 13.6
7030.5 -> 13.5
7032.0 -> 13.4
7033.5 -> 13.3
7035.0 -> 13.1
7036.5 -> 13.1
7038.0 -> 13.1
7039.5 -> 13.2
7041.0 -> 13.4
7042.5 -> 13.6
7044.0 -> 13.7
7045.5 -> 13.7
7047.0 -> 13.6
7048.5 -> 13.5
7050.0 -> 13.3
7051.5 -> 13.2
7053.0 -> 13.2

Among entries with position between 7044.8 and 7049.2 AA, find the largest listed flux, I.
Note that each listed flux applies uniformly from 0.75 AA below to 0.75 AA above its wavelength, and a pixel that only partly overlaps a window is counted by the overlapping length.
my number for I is 13.7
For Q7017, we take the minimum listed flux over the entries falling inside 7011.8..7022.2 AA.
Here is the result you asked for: 13.1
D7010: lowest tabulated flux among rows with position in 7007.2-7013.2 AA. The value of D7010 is 13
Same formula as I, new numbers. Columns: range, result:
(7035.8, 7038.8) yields 13.1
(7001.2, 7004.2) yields 13.3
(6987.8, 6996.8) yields 13.6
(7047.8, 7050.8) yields 13.5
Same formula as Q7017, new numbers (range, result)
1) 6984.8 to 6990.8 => 13.4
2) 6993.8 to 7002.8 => 13.3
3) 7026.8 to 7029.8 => 13.5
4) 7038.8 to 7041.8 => 13.2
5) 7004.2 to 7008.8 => 12.9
